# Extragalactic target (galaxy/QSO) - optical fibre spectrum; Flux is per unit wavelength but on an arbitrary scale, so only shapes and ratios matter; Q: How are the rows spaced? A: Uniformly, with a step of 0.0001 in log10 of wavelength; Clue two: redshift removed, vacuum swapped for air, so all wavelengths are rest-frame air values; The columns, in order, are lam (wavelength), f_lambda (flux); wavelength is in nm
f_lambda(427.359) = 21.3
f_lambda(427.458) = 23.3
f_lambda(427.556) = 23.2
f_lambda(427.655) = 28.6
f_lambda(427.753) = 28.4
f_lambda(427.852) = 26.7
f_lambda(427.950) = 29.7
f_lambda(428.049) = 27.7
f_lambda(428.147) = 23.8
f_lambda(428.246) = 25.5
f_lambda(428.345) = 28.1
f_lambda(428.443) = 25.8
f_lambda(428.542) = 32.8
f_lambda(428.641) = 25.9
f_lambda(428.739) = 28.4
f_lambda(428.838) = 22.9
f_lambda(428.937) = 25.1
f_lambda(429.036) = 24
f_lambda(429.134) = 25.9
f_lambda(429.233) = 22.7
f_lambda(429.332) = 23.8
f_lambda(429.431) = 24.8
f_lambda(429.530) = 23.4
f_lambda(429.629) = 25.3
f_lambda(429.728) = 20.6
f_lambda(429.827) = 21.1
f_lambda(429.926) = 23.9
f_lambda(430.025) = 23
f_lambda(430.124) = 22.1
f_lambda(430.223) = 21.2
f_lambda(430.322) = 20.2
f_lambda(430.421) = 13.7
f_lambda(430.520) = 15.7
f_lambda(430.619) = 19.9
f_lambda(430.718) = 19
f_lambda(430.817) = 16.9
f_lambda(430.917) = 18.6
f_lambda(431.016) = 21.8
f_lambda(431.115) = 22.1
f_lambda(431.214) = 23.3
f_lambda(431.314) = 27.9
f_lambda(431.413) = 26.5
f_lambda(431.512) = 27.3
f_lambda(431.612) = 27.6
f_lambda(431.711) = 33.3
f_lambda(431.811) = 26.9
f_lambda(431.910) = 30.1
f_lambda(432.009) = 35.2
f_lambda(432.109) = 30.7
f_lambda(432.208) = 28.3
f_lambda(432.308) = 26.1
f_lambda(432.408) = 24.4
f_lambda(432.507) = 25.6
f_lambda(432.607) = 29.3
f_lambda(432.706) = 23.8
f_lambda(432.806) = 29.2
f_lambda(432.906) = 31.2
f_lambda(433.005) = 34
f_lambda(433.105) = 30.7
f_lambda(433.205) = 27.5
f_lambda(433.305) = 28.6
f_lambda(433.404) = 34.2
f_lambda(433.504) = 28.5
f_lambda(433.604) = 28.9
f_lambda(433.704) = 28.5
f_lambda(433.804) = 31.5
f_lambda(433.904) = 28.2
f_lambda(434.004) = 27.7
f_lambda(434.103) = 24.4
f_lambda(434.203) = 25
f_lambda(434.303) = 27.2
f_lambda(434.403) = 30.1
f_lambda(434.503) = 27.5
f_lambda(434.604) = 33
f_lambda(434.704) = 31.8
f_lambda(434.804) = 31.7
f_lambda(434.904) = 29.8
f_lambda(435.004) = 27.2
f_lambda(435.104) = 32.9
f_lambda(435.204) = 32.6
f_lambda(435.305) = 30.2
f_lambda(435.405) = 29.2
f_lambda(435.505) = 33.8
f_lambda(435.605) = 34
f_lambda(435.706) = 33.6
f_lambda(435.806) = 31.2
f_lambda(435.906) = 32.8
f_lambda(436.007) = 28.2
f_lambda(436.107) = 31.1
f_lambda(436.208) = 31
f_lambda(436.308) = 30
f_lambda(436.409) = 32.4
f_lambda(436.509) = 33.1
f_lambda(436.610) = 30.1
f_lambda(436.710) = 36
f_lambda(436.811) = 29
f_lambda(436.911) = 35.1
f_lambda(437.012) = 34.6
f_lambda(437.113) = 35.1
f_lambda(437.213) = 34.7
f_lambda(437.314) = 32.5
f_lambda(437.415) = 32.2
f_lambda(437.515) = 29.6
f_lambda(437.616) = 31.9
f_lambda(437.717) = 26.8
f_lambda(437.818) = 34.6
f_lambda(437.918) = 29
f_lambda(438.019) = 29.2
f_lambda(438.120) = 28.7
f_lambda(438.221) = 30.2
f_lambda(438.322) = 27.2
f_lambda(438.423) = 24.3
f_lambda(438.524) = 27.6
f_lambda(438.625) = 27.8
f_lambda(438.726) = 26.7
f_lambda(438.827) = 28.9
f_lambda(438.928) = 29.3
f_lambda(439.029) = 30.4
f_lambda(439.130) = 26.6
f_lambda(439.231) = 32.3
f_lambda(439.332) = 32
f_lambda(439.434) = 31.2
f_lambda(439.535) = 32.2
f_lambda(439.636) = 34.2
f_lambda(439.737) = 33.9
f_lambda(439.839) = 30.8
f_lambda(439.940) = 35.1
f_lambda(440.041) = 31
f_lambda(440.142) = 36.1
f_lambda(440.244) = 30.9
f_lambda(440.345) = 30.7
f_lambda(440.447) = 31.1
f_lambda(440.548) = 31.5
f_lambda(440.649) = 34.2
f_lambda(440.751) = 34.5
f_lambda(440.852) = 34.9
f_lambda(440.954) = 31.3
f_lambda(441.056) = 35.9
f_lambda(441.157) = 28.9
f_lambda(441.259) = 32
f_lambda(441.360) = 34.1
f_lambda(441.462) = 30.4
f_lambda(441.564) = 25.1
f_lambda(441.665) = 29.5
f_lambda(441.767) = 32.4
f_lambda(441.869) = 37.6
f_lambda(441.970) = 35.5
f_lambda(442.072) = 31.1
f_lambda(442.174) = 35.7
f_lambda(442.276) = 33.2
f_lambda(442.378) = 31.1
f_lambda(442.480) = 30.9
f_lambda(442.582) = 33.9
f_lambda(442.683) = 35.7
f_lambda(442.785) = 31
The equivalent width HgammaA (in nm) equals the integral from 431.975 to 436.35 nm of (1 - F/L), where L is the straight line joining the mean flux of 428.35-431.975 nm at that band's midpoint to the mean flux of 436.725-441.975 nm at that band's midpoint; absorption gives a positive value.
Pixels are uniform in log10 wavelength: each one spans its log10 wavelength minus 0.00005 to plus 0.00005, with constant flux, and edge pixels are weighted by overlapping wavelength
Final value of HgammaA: -0.43 nm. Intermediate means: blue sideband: 23.8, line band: 29.8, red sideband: 31.4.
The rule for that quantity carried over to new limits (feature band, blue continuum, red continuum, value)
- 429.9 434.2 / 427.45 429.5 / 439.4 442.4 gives 0.31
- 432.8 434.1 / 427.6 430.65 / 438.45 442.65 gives -0.13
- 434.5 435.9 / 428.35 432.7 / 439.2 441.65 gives -0.17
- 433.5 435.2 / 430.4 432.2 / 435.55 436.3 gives 0.00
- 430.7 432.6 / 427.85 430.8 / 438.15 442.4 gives -0.06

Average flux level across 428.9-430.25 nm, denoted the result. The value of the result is 23.4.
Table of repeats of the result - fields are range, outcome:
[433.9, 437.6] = 31.1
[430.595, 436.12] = 28.4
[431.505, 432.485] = 29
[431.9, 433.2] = 29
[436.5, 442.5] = 31.5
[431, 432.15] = 27.9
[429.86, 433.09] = 25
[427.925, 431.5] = 23.4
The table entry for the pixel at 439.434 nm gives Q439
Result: 31.2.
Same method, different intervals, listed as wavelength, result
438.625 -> 27.8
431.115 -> 22.1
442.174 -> 35.7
